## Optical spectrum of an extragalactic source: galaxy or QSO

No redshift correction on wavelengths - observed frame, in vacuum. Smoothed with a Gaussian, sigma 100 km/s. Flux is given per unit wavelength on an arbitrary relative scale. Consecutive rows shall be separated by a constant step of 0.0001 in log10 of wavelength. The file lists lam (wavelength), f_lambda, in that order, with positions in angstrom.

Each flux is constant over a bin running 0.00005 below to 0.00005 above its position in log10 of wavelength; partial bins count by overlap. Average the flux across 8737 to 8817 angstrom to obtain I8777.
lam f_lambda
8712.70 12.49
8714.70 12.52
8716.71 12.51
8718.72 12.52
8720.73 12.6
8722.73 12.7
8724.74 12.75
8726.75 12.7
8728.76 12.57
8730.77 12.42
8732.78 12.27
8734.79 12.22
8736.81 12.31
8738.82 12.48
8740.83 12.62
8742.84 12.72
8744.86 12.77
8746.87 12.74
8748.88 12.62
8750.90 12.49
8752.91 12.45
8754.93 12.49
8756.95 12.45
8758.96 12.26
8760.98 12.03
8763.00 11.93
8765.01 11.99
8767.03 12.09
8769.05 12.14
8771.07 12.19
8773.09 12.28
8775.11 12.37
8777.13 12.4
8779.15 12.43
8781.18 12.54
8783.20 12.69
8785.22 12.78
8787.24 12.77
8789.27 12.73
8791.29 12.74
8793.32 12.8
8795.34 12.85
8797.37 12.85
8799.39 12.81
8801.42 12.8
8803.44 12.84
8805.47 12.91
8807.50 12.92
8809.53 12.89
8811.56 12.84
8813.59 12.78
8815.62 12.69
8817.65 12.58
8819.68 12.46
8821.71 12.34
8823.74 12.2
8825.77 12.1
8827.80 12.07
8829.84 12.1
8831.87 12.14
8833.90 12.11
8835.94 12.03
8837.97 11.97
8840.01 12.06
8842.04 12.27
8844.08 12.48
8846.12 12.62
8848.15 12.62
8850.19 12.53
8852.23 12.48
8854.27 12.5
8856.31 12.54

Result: 12.6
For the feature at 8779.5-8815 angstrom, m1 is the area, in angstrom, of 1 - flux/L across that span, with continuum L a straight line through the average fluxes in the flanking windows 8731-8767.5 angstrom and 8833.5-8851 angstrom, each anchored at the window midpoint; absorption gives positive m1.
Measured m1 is -1.3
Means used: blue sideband 12.4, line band 12.8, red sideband 12.3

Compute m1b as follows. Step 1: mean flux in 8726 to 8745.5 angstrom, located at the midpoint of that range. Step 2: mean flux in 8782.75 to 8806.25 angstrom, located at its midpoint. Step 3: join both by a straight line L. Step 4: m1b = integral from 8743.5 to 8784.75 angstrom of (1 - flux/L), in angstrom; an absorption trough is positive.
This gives 0.87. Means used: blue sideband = 12.5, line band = 12.4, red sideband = 12.8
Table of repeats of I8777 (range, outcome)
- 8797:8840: 12.5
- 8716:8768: 12.5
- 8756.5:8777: 12.2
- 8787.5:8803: 12.8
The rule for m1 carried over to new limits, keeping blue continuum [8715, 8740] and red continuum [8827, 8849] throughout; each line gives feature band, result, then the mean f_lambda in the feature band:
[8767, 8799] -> -0.5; 12.6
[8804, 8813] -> -0.4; 12.9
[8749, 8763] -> 0.1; 12.3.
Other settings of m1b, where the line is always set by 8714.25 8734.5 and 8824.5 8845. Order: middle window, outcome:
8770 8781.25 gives 0.0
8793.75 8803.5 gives -0.4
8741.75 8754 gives -0.2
